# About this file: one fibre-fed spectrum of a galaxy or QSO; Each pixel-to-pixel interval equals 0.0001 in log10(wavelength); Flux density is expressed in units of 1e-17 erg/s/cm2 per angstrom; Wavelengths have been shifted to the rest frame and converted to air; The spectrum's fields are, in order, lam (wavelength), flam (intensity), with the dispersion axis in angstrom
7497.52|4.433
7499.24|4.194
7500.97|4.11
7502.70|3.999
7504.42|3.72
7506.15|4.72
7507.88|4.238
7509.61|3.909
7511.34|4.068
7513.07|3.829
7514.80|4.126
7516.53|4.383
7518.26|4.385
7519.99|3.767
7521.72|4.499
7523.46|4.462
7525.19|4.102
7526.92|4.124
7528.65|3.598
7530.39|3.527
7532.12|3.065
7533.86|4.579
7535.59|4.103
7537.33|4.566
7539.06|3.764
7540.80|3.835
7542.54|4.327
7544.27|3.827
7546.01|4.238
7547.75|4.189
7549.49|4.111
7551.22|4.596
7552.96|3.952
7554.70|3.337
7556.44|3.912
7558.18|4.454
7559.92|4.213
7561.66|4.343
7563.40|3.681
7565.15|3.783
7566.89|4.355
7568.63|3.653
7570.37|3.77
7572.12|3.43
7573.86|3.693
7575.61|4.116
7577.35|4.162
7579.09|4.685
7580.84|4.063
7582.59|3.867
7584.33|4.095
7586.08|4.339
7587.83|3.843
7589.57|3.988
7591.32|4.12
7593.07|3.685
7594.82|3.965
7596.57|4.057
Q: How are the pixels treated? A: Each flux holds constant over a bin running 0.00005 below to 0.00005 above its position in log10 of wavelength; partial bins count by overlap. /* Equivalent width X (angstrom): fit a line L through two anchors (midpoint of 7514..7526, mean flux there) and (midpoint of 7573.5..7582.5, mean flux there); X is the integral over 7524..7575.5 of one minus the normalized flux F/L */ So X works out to 2.7 angstrom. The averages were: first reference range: 4.25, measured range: 3.98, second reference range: 4.14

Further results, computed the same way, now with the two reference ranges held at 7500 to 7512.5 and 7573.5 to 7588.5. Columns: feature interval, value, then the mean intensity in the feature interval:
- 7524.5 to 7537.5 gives 0.6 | 3.92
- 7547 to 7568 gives 0.2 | 4.07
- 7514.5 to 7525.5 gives -0.4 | 4.26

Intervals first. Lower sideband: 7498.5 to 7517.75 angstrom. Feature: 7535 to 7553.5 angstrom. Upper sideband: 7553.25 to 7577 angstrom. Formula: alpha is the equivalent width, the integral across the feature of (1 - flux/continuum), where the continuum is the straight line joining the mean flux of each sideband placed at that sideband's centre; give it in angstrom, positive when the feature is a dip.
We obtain -0.71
